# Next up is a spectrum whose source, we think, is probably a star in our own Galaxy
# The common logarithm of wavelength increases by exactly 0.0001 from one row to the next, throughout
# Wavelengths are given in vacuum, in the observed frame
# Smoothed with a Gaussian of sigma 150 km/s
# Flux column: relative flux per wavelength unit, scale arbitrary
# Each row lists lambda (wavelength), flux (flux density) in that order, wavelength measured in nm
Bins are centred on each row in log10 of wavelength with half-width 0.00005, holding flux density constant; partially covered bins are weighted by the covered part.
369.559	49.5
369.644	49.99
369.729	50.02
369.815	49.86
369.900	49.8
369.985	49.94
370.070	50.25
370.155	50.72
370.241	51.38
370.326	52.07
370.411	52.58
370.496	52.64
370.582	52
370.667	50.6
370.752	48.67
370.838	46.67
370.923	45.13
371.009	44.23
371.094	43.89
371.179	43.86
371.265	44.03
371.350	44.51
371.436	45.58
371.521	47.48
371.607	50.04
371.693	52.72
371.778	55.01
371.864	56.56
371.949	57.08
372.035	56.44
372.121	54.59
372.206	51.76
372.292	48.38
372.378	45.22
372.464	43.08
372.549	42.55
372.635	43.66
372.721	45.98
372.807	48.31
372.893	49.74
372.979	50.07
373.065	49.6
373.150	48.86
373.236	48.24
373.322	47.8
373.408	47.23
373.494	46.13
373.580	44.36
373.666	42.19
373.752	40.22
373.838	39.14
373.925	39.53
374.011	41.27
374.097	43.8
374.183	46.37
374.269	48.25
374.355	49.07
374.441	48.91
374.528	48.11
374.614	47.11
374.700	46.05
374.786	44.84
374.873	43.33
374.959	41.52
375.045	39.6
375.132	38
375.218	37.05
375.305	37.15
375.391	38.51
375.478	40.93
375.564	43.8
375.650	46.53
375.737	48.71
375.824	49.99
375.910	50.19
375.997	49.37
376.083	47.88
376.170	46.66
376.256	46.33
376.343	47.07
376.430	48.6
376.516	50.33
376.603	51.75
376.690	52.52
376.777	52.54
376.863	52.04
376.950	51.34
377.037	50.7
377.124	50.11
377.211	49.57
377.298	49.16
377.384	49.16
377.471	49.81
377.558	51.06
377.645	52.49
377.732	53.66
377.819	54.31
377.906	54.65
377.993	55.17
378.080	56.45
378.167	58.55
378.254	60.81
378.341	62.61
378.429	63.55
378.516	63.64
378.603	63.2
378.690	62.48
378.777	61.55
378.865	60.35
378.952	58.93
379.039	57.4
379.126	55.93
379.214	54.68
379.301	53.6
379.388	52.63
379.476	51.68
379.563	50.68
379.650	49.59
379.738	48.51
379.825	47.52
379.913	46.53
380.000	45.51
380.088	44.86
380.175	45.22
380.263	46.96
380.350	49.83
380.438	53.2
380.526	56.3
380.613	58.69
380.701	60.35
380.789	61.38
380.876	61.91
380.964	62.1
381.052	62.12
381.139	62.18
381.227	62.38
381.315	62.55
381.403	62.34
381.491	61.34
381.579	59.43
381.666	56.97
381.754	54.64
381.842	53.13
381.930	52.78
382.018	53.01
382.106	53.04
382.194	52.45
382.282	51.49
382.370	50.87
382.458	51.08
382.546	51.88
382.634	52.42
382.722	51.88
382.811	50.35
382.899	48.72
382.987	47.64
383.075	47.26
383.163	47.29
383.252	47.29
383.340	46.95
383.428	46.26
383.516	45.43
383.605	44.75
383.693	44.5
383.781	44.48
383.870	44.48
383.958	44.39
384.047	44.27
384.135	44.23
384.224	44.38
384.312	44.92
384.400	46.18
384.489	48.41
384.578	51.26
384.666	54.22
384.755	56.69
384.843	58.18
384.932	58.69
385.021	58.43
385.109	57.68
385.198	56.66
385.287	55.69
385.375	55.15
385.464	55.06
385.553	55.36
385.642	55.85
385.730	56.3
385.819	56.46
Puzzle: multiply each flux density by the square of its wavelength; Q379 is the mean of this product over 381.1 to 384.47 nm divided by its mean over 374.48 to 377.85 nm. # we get 1.11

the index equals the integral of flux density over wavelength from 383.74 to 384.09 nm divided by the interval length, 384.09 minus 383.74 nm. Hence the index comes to 44.3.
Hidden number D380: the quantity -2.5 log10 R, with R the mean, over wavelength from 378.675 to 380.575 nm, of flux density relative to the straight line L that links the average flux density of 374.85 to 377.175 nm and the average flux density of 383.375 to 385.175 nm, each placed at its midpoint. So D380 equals -0.10 mag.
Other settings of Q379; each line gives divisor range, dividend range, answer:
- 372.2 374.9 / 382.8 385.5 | 1.15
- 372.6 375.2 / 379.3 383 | 1.24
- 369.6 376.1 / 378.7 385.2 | 1.17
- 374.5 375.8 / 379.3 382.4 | 1.31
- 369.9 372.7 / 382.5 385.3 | 1.08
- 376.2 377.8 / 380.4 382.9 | 1.14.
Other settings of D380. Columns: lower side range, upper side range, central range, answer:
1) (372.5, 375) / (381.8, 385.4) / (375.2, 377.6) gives -0.02 mag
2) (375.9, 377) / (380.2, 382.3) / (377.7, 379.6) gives -0.09 mag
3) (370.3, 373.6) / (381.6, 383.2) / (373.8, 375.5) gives 0.15 mag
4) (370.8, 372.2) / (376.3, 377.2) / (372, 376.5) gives 0.10 mag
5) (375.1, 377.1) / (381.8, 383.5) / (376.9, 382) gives -0.14 mag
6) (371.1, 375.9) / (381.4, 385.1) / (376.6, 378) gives -0.08 mag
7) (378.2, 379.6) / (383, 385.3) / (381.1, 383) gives -0.04 mag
